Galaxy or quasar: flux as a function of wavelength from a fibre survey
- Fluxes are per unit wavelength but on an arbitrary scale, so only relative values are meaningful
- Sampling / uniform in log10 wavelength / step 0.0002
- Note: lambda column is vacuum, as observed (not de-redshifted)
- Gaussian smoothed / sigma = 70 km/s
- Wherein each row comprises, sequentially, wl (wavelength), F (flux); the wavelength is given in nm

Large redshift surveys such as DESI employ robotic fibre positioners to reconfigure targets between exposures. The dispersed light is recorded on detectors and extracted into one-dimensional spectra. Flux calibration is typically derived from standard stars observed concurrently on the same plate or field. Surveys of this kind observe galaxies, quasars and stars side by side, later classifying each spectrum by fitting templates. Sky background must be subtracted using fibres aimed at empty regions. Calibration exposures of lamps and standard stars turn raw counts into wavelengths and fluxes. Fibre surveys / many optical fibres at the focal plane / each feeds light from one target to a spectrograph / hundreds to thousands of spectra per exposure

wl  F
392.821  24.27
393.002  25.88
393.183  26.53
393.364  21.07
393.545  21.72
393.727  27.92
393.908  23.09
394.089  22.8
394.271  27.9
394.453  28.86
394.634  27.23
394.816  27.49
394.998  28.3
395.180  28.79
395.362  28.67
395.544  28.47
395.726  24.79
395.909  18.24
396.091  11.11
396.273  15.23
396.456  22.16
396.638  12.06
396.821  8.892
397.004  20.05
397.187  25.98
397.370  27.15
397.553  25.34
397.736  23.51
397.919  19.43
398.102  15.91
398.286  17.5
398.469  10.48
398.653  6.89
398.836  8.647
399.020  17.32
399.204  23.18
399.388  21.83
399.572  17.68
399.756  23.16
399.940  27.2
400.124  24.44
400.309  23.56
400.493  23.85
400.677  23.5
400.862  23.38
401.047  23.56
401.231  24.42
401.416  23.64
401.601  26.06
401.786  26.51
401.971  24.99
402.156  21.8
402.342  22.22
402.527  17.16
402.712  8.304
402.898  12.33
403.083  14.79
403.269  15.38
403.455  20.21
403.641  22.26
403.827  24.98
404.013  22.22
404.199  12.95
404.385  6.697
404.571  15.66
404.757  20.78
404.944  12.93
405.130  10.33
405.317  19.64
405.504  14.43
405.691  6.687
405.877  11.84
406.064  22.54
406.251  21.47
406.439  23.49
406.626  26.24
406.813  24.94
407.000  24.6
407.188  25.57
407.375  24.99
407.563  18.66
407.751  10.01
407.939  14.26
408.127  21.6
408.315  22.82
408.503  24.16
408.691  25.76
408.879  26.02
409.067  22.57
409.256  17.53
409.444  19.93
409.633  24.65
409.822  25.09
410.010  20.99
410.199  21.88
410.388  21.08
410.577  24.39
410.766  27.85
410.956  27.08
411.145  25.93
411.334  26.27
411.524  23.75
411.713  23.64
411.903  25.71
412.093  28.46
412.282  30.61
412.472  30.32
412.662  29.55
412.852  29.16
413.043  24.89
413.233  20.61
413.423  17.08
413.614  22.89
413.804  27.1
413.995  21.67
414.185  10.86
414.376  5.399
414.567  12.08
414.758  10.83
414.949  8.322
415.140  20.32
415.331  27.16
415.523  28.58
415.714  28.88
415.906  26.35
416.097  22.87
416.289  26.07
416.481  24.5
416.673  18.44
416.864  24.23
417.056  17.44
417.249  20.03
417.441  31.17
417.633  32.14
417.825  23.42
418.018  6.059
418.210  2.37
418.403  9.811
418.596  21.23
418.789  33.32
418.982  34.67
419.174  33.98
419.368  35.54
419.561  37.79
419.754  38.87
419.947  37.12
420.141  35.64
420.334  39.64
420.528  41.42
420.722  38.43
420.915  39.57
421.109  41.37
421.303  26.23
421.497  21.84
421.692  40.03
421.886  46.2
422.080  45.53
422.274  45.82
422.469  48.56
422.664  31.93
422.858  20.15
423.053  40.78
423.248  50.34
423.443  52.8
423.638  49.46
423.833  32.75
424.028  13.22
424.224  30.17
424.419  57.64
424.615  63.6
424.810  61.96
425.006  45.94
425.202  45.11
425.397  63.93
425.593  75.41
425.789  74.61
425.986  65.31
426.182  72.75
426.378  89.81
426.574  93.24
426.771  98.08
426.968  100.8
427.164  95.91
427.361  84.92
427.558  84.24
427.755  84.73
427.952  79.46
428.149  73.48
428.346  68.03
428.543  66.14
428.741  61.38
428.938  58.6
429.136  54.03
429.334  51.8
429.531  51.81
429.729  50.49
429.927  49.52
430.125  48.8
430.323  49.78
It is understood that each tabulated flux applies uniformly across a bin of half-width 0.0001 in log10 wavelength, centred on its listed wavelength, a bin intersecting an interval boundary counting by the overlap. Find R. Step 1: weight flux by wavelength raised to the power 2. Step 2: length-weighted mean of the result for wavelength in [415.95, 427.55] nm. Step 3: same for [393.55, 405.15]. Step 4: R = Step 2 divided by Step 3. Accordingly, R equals 2.4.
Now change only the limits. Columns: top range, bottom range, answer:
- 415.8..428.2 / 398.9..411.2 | 2.40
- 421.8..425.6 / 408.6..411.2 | 2.06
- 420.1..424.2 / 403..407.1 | 2.30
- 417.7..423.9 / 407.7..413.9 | 1.52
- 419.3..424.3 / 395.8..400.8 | 2.22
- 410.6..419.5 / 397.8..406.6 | 1.31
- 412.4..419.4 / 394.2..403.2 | 1.14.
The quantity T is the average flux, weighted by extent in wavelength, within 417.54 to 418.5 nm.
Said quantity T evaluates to 14.7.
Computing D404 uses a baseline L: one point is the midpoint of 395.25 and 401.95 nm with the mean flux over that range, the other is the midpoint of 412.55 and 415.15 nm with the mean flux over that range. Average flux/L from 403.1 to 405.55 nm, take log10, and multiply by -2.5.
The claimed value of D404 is 0.19 mag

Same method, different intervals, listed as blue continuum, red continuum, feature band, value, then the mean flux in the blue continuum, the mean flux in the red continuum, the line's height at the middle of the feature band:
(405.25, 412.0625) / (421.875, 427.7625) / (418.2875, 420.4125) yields 0.422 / 22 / 60.1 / 47.2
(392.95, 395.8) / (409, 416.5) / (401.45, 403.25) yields 0.270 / 26.2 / 22.8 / 24.7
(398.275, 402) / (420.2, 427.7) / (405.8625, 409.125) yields 0.387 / 21.1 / 54.6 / 31.4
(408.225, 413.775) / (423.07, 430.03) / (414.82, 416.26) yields 0.492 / 24.5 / 64.1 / 36.1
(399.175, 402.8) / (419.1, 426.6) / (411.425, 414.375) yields 0.430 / 22.5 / 46.4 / 35.6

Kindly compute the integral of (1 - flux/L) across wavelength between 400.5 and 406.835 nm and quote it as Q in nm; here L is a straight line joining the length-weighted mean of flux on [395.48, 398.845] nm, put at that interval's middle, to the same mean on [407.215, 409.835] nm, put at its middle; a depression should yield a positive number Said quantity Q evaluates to 0.26 nm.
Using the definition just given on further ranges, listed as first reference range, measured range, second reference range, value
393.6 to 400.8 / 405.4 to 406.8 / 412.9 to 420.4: 0.25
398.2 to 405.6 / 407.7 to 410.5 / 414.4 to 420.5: 0.03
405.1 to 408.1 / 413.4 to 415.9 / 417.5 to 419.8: 0.49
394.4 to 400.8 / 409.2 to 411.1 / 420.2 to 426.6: 0.61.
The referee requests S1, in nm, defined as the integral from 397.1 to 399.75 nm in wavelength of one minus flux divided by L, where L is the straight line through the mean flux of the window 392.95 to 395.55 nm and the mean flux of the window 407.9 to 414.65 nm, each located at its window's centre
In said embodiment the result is 0.70 nm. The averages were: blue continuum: 26.3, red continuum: 23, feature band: 18.8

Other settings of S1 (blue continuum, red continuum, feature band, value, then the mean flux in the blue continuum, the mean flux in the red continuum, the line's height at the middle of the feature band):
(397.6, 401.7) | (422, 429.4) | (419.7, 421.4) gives 0.504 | 20.5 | 61.5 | 53.4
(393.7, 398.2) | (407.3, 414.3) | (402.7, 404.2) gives 0.338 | 22.7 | 23.2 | 22.9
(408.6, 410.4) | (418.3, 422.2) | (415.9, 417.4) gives 0.399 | 22.6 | 34.9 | 30.8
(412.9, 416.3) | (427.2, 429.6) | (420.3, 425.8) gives 0.706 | 20.1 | 69.1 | 50.1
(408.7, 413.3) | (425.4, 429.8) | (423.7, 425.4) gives 0.528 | 25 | 74.2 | 65.2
